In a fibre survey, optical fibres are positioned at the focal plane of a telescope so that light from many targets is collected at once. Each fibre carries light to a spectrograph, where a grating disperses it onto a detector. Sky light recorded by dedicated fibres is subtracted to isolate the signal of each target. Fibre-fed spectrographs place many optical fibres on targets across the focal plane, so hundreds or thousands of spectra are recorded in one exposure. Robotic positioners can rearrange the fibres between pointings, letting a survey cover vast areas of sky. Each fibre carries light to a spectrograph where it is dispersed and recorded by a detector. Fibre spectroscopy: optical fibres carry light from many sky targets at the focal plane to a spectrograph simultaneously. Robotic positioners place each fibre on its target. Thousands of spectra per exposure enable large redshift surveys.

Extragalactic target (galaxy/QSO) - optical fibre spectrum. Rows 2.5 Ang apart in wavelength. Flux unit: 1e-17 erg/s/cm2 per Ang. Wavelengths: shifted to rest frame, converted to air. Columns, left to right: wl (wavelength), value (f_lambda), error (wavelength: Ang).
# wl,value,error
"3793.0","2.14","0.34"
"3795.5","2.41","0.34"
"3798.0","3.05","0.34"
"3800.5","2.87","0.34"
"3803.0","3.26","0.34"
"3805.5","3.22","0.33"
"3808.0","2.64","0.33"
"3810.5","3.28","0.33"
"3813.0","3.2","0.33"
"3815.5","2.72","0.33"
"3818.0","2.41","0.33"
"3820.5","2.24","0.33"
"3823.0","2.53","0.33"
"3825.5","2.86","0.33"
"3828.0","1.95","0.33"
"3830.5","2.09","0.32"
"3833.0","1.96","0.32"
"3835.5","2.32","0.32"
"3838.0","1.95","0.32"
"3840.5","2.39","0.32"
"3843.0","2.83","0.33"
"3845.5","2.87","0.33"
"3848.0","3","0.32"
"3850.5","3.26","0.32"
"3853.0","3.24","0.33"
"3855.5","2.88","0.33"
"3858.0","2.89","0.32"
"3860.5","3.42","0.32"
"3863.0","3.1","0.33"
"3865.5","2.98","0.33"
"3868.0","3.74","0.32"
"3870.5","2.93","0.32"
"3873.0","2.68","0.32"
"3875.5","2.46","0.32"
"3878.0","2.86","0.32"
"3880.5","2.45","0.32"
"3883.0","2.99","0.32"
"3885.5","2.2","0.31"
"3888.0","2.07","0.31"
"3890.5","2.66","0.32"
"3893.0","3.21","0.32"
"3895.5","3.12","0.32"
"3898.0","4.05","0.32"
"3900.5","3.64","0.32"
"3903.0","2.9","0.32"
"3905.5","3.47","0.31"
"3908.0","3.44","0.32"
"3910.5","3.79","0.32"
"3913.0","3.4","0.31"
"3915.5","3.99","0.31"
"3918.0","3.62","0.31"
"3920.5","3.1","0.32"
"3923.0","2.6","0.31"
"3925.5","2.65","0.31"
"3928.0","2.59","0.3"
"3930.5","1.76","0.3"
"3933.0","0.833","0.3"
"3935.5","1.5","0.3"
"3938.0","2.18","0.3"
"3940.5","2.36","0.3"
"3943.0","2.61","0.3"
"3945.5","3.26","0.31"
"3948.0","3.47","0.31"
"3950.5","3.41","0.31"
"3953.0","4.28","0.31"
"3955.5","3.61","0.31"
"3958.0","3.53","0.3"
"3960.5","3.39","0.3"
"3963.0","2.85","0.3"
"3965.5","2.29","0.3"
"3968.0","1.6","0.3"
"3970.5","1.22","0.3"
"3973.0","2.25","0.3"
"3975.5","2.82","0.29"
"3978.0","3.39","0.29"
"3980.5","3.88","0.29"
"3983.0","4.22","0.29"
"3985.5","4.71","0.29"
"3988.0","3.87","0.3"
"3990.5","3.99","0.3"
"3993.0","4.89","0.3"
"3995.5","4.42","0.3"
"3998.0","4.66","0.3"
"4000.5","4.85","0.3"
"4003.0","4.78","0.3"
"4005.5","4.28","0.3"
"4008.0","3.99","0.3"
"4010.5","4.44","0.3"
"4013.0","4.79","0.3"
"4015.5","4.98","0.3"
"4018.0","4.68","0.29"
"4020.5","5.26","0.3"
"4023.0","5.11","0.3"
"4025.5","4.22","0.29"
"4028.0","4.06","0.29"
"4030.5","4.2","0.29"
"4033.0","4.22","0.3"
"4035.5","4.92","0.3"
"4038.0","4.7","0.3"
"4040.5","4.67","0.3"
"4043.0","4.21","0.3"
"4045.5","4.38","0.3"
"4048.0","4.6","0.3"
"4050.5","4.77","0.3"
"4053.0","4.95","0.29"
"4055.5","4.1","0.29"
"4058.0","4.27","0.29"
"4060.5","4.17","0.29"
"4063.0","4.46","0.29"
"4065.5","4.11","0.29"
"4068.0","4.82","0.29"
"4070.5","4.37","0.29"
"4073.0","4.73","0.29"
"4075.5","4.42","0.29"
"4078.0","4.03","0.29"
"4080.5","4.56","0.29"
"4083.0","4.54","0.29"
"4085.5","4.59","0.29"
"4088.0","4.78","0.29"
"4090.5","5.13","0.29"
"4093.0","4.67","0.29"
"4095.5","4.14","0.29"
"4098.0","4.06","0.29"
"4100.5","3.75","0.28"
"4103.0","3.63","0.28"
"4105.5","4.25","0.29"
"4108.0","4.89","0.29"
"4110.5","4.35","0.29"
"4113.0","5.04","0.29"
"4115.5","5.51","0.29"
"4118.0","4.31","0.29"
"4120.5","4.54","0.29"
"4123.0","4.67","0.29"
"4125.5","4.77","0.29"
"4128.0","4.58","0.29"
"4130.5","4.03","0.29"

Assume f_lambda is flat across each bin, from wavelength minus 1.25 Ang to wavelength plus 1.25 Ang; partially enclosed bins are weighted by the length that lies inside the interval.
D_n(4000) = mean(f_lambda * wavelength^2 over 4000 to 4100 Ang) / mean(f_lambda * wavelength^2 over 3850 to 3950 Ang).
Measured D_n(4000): 1.67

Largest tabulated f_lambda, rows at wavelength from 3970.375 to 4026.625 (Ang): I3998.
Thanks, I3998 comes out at 5.26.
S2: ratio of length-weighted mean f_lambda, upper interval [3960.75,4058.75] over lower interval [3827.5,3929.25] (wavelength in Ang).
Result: 1.40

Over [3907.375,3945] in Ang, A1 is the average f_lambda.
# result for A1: 2.69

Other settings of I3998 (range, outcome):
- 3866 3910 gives 4.05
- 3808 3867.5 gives 3.42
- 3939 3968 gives 4.28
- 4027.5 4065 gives 4.95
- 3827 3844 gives 2.83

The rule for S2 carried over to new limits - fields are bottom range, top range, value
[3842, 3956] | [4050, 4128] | 1.52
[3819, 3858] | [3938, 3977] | 1.11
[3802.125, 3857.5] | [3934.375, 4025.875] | 1.37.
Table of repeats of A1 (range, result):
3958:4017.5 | 3.77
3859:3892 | 2.81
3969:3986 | 3.12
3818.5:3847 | 2.37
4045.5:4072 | 4.46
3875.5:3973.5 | 2.85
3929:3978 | 2.61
